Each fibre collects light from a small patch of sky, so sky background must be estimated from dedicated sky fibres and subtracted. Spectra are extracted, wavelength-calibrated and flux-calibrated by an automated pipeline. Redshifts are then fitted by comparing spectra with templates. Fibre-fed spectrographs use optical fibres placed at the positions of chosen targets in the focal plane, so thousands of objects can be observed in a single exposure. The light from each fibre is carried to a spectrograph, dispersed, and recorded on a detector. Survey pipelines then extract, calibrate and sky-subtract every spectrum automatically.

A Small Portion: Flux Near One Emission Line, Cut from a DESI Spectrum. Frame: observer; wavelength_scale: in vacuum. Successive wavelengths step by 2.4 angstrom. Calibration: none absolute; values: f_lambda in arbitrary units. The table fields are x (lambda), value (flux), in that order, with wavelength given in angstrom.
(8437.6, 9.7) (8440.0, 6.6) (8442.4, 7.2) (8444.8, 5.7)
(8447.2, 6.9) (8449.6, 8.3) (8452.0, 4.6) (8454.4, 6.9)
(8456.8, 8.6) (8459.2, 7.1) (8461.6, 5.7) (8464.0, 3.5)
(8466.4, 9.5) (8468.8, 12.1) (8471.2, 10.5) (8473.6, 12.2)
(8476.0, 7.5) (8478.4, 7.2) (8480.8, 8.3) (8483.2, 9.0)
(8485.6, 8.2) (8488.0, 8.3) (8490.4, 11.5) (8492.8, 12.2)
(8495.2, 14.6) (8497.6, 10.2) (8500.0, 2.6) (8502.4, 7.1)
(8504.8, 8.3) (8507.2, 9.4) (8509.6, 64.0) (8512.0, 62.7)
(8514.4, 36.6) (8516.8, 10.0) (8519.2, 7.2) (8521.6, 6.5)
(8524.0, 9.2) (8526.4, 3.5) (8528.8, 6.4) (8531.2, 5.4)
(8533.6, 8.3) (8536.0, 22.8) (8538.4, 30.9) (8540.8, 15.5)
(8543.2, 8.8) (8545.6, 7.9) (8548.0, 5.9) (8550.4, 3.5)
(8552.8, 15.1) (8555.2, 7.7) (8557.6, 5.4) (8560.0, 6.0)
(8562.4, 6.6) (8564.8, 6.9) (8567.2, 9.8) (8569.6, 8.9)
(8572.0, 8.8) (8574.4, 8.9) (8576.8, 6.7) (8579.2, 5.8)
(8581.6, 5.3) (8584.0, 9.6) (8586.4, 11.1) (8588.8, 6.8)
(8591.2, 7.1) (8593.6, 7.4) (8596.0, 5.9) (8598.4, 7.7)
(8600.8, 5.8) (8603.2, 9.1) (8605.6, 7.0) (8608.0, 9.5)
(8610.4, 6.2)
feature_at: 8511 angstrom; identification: H-alpha 6563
